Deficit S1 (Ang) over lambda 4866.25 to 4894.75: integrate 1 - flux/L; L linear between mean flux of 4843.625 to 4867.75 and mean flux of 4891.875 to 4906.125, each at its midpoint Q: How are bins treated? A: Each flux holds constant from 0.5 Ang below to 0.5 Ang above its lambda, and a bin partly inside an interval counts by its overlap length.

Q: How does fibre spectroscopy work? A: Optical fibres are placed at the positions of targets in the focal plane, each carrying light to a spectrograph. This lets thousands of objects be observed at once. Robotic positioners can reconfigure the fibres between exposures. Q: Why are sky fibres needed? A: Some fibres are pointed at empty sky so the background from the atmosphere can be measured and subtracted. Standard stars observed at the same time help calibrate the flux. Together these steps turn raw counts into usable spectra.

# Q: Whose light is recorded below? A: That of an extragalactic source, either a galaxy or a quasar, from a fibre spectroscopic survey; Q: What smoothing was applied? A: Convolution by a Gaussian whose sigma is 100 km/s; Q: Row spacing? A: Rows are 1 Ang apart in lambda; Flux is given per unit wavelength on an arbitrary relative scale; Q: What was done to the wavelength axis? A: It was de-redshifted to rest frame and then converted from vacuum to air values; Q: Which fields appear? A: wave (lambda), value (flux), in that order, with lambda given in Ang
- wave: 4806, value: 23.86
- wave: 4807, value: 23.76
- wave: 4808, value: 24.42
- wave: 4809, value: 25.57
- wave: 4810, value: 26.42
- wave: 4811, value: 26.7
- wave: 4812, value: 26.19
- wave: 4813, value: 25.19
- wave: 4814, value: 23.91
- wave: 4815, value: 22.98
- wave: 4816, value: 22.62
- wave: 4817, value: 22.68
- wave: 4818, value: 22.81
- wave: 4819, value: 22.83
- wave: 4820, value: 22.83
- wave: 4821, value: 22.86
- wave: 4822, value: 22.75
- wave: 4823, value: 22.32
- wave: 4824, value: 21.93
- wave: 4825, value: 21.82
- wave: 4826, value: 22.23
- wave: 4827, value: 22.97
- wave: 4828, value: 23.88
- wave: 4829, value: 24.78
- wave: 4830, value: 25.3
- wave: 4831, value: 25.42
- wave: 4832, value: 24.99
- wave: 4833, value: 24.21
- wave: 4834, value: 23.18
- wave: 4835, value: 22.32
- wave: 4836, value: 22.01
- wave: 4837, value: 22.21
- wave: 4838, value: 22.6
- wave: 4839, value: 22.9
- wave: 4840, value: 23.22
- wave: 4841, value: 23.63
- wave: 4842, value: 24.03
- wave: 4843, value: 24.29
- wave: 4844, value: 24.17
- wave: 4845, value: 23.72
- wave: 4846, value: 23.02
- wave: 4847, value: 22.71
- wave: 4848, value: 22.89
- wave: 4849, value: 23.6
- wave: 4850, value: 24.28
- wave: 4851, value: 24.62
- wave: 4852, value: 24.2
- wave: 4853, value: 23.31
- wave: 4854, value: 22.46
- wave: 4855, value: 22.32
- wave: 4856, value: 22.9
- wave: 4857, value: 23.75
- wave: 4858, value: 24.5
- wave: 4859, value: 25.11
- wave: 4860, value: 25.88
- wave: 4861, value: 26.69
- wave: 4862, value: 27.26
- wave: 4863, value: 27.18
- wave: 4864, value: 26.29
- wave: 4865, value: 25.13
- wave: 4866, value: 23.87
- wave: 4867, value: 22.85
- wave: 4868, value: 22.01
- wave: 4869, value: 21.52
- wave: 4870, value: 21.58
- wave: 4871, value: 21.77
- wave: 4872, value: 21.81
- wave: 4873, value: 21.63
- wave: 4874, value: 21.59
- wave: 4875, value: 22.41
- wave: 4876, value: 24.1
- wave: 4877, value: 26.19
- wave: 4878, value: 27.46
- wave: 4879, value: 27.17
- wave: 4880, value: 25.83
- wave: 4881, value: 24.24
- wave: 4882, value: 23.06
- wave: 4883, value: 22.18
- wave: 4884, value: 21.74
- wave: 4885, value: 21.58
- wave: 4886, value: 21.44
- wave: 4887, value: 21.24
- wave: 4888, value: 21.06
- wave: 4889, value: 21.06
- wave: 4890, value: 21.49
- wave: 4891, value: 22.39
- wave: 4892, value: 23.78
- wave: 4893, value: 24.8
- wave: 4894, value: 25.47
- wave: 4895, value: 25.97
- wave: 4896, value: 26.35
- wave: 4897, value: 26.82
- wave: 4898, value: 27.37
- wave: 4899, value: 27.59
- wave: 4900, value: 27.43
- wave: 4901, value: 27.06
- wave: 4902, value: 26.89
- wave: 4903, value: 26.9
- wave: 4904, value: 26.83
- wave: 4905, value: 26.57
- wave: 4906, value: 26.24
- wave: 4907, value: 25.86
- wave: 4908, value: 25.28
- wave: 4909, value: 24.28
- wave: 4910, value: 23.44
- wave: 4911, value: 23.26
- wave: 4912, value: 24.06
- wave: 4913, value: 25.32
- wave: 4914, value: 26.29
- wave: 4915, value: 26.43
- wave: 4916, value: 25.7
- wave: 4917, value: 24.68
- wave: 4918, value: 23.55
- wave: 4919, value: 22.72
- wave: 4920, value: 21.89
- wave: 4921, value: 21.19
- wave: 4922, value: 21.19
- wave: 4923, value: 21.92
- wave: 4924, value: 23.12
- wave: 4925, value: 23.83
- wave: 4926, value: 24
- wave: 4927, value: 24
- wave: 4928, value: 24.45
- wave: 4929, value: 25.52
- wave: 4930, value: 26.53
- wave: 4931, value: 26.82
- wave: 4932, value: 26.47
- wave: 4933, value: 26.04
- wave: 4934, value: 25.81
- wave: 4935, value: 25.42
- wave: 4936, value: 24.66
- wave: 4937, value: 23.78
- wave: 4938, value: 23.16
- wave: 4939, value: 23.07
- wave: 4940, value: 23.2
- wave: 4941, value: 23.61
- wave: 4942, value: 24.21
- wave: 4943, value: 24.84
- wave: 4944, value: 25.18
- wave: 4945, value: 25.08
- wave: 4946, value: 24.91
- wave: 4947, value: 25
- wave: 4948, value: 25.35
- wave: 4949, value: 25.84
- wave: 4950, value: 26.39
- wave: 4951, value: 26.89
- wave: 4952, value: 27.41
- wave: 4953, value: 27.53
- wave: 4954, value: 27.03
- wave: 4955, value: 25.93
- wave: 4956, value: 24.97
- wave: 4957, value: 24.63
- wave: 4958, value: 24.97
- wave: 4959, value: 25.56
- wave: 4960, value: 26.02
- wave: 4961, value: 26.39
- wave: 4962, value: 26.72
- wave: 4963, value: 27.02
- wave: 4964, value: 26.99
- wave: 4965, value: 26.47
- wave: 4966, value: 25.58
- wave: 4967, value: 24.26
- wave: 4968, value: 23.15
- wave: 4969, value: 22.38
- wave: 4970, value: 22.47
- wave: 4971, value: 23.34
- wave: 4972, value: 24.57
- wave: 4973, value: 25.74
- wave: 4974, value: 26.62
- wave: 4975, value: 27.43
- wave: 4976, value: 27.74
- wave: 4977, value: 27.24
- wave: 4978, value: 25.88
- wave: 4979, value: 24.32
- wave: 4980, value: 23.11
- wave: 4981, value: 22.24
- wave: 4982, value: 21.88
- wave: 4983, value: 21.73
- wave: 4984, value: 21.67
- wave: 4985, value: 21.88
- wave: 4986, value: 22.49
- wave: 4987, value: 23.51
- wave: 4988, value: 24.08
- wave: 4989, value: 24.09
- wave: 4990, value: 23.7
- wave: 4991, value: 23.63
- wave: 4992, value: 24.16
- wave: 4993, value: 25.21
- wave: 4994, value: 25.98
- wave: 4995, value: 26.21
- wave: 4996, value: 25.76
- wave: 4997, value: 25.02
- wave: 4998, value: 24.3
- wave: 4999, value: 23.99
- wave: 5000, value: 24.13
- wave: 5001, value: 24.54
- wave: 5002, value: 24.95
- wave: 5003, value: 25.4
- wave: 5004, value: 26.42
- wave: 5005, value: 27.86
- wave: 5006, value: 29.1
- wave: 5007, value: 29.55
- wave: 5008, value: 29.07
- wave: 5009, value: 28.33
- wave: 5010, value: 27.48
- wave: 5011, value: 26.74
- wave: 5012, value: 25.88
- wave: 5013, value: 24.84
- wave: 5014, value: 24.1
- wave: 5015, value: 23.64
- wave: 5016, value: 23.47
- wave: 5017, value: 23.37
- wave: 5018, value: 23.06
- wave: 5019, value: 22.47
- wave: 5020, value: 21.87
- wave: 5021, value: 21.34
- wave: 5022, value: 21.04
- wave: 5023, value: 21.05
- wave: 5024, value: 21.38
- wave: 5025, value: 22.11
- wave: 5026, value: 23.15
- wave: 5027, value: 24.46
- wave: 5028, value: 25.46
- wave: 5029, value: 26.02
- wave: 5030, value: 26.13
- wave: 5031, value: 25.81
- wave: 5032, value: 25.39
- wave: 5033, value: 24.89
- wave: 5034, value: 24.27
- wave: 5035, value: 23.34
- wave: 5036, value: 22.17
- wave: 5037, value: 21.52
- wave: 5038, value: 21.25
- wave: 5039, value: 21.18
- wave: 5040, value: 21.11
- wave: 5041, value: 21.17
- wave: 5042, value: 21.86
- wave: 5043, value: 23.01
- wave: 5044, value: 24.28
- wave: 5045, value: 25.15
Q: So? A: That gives 2.80 Ang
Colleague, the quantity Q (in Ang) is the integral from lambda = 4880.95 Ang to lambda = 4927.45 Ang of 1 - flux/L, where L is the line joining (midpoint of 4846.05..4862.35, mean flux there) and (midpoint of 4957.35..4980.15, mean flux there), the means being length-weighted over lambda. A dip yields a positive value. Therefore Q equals 0.8 Ang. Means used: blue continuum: 24.1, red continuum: 25.4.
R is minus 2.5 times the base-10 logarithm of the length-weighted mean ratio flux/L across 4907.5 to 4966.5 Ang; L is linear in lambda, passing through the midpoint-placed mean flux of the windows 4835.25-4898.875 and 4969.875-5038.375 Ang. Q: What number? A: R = -0.04 mag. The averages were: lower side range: 23.7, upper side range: 24.5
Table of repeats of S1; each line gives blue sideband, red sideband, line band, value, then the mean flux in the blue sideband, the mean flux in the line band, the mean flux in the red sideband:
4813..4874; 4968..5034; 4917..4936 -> -0.1 Ang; 23.5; 24.2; 24.6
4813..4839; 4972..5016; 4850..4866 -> -0.8 Ang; 23.2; 24.7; 25.1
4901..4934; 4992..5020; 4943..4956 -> -0.5 Ang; 24.8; 26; 25.5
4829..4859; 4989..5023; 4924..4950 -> -0.5 Ang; 23.6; 24.8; 25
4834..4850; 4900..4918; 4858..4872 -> -0.2 Ang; 23.2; 24.3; 25.6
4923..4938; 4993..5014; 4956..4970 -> 0.1 Ang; 24.9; 25.3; 26.2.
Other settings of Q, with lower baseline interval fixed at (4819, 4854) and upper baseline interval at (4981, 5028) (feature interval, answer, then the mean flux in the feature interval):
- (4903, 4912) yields -0.6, 25.2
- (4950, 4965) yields -1.4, 26.3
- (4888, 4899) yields -0.4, 24.5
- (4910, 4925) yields 0.1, 23.7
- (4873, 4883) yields -0.3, 24.4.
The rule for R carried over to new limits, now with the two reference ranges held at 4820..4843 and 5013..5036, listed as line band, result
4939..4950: -0.06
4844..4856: 0.00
